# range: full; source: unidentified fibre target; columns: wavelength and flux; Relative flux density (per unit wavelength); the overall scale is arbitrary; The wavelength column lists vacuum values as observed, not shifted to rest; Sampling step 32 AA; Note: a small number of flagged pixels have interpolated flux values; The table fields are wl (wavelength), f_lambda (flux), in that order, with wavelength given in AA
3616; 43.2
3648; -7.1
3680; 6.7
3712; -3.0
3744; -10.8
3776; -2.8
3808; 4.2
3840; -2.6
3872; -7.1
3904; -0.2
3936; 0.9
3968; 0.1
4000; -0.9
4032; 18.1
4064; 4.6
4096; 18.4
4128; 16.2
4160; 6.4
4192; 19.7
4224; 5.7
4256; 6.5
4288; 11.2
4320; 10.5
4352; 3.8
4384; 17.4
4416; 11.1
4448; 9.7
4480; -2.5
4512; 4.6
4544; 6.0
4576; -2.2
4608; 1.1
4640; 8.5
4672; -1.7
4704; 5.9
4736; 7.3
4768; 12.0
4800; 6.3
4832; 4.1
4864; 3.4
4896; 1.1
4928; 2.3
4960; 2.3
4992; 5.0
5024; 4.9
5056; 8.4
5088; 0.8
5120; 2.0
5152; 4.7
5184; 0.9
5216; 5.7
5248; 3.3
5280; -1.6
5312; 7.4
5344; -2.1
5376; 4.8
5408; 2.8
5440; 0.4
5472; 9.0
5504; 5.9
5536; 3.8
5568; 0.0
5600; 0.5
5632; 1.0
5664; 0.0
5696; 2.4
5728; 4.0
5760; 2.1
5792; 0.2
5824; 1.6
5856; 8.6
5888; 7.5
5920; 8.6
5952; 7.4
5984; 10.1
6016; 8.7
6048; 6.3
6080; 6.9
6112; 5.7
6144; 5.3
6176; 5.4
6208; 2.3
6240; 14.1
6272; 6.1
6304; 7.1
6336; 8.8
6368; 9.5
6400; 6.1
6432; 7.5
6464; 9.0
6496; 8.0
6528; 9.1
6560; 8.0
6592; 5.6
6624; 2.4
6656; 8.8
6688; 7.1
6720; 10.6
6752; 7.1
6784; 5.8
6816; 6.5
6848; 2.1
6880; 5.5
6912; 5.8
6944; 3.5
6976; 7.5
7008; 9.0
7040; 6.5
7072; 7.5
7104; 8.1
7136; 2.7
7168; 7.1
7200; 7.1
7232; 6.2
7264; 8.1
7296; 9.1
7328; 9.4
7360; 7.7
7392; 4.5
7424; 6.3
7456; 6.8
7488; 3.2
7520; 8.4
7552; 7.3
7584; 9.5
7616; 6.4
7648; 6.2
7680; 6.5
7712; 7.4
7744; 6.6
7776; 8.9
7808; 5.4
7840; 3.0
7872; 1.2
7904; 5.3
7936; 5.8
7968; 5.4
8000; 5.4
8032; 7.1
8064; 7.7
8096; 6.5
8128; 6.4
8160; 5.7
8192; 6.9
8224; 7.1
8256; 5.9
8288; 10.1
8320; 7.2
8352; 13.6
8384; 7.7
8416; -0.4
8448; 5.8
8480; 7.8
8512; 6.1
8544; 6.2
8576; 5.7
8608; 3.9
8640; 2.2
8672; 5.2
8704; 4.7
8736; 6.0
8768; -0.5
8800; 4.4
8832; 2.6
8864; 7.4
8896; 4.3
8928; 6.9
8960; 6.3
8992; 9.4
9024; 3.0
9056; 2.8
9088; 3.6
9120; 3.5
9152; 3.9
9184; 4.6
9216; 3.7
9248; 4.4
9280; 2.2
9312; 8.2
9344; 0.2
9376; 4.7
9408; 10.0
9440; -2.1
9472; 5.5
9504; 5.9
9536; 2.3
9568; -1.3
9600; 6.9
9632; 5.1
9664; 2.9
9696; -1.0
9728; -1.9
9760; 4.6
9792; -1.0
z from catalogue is 0.67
